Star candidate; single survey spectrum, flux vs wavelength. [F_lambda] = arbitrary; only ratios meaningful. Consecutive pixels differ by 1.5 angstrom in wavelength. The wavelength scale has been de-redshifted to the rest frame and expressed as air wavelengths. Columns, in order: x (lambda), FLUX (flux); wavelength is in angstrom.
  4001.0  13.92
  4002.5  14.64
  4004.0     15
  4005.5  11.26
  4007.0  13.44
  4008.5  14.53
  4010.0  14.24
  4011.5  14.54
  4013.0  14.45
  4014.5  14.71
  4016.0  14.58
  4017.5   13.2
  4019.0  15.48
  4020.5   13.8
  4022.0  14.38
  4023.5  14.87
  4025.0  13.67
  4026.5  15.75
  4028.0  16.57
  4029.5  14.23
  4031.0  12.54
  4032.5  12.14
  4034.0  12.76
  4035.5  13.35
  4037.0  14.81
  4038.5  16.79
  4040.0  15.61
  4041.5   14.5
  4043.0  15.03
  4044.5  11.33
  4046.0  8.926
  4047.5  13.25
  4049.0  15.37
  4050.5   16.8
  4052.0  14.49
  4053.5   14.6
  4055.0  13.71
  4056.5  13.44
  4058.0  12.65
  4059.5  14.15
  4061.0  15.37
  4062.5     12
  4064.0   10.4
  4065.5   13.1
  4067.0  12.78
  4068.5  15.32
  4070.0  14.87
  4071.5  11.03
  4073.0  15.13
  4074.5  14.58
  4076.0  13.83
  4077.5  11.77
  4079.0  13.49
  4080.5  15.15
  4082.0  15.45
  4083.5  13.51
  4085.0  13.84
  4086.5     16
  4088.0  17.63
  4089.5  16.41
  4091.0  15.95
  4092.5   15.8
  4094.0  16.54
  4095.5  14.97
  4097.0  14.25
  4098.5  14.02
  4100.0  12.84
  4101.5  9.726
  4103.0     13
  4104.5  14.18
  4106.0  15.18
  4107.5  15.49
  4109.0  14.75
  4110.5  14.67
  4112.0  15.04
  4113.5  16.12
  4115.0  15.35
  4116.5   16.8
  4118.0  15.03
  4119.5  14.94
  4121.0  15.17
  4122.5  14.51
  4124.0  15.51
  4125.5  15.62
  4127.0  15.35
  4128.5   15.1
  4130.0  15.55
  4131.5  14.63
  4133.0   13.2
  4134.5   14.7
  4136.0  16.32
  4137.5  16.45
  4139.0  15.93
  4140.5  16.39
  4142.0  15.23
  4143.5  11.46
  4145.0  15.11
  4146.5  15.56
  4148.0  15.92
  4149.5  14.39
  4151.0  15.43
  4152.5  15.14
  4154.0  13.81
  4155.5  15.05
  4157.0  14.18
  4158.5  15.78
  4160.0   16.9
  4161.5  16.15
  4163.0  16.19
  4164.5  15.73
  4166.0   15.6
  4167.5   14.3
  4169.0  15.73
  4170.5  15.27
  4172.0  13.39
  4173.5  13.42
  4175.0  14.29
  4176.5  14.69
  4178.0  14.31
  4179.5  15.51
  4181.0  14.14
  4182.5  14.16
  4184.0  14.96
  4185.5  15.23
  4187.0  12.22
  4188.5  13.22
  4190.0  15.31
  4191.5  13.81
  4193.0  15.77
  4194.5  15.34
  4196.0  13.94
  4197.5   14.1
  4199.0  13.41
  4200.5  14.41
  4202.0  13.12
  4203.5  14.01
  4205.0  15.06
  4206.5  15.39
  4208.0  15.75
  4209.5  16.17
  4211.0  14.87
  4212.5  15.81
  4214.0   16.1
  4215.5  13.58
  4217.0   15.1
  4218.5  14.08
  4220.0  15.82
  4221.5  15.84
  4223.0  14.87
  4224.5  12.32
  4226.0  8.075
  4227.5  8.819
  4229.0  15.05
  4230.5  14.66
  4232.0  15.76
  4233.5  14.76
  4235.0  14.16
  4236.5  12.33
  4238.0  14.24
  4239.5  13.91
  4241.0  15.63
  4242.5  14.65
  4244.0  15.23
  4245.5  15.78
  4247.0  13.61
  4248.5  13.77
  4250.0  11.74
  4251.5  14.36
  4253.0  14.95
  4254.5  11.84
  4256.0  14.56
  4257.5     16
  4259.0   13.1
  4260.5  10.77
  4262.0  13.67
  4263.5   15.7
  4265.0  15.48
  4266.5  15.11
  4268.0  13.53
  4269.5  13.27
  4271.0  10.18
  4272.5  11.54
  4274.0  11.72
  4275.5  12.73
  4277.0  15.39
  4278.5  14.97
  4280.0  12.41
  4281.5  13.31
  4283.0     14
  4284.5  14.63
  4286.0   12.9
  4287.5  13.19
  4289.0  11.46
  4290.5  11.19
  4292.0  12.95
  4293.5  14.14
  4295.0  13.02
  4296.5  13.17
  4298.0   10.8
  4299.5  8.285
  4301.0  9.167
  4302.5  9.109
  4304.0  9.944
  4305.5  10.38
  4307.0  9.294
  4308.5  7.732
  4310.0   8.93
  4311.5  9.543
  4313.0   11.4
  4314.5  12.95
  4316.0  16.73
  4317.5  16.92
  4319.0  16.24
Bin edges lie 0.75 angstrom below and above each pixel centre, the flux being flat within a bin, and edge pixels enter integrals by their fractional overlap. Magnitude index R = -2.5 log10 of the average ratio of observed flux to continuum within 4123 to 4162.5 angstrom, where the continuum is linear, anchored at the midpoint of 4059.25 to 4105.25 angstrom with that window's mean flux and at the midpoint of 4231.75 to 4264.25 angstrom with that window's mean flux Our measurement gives -0.08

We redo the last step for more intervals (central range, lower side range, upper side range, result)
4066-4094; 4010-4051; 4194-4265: -0.03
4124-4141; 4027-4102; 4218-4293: -0.11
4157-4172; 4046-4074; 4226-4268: -0.13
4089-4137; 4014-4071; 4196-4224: -0.04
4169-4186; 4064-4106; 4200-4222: 0.02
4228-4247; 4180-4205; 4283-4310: -0.13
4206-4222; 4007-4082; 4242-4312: -0.18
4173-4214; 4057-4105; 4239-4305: -0.08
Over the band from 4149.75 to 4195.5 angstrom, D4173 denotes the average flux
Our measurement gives 14.8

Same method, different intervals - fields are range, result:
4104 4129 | 15.2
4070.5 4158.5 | 14.8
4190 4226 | 14.6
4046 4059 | 14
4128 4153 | 15.1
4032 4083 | 13.8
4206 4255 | 14.2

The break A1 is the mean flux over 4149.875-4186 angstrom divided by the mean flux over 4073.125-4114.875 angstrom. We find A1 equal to 1.0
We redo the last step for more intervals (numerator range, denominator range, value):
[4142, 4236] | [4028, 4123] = 1.02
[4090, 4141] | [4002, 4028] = 1.04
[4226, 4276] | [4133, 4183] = 0.91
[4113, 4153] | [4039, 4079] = 1.12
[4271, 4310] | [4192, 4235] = 0.82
